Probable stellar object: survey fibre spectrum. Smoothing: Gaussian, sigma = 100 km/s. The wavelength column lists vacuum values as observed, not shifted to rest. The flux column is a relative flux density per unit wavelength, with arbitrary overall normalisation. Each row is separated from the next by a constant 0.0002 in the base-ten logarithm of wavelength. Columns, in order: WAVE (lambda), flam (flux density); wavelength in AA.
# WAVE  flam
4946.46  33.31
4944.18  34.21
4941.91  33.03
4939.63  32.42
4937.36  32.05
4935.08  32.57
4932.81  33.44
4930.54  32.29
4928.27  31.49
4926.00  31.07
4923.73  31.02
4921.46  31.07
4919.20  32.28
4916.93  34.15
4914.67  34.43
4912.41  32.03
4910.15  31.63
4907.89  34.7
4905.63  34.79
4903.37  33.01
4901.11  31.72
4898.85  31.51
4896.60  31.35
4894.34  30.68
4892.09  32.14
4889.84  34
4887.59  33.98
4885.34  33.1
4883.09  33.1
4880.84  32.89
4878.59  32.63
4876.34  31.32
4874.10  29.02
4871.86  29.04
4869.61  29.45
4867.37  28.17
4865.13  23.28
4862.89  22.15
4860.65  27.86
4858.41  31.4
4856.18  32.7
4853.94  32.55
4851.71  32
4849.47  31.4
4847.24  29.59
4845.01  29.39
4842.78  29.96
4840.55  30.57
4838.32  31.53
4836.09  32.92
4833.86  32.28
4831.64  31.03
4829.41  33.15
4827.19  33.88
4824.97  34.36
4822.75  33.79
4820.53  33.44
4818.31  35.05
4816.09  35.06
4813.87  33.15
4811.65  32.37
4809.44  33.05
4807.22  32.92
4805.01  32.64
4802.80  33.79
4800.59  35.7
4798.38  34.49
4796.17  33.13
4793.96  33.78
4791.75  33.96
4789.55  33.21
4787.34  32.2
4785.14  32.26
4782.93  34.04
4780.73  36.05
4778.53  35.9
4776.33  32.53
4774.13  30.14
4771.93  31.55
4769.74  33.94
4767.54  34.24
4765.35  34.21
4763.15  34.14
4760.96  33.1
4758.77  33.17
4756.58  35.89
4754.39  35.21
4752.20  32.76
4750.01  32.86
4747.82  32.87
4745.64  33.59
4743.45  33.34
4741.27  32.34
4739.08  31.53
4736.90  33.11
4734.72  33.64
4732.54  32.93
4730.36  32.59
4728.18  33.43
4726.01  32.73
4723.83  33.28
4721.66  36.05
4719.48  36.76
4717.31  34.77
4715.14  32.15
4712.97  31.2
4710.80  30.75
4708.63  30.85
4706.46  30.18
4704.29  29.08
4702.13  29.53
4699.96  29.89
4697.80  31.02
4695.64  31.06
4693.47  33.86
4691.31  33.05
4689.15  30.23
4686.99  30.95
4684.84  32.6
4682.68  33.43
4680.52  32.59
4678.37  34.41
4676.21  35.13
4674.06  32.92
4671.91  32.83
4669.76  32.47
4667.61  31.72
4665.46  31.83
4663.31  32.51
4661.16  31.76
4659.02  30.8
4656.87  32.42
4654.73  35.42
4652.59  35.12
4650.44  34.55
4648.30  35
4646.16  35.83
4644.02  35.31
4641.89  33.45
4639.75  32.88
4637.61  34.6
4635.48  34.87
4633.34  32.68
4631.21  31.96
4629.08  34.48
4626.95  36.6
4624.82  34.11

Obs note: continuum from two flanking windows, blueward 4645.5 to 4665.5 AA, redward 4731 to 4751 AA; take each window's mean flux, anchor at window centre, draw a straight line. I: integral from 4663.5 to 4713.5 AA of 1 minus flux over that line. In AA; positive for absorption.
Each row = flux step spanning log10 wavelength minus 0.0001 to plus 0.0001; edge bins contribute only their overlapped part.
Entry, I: 2.2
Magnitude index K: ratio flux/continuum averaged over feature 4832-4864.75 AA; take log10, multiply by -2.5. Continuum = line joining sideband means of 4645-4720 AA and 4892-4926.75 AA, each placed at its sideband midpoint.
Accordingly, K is 0.07 mag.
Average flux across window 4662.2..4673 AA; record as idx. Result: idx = 32.3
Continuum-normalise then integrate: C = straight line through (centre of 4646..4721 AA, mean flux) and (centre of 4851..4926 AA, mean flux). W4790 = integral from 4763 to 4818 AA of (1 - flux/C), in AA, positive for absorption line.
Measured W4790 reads -2.8 AA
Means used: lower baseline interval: 32.5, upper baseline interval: 31.4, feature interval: 33.5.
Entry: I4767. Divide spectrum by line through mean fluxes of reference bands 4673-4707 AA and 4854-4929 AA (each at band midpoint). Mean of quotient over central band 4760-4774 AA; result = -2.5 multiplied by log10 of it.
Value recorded -0.05 mag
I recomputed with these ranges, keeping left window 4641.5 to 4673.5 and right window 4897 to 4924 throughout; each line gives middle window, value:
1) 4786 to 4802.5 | -0.4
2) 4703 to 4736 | 0.5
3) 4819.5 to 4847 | 0.7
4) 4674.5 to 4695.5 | 0.3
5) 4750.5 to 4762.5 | -0.3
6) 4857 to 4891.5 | 2.8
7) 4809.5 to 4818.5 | -0.2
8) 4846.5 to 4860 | 0.5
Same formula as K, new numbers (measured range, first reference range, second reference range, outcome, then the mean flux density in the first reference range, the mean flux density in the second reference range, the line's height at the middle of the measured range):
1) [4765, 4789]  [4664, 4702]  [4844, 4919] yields -0.05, 32.3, 31.3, 31.8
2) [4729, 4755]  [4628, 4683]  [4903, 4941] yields 0.01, 33.5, 32.6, 33.2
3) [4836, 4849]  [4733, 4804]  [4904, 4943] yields 0.09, 33.5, 32.6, 33.1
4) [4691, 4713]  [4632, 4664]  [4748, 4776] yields 0.09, 33.8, 33.4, 33.6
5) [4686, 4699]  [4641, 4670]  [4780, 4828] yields 0.06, 33.5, 33.7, 33.5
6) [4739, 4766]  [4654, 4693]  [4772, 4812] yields -0.01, 32.6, 33.4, 33.2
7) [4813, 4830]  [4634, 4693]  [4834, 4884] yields -0.11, 33.3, 30.2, 30.8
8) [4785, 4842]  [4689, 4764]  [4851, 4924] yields -0.04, 32.7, 31.4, 32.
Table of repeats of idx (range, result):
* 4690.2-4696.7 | 32.6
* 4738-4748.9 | 32.7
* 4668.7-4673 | 32.7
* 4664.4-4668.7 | 31.8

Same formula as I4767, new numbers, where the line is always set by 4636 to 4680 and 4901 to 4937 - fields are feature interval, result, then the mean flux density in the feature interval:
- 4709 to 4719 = 0.03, 32.4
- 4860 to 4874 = 0.22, 26.8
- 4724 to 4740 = 0.01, 32.9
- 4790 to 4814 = -0.02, 33.6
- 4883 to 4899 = 0.01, 32.5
